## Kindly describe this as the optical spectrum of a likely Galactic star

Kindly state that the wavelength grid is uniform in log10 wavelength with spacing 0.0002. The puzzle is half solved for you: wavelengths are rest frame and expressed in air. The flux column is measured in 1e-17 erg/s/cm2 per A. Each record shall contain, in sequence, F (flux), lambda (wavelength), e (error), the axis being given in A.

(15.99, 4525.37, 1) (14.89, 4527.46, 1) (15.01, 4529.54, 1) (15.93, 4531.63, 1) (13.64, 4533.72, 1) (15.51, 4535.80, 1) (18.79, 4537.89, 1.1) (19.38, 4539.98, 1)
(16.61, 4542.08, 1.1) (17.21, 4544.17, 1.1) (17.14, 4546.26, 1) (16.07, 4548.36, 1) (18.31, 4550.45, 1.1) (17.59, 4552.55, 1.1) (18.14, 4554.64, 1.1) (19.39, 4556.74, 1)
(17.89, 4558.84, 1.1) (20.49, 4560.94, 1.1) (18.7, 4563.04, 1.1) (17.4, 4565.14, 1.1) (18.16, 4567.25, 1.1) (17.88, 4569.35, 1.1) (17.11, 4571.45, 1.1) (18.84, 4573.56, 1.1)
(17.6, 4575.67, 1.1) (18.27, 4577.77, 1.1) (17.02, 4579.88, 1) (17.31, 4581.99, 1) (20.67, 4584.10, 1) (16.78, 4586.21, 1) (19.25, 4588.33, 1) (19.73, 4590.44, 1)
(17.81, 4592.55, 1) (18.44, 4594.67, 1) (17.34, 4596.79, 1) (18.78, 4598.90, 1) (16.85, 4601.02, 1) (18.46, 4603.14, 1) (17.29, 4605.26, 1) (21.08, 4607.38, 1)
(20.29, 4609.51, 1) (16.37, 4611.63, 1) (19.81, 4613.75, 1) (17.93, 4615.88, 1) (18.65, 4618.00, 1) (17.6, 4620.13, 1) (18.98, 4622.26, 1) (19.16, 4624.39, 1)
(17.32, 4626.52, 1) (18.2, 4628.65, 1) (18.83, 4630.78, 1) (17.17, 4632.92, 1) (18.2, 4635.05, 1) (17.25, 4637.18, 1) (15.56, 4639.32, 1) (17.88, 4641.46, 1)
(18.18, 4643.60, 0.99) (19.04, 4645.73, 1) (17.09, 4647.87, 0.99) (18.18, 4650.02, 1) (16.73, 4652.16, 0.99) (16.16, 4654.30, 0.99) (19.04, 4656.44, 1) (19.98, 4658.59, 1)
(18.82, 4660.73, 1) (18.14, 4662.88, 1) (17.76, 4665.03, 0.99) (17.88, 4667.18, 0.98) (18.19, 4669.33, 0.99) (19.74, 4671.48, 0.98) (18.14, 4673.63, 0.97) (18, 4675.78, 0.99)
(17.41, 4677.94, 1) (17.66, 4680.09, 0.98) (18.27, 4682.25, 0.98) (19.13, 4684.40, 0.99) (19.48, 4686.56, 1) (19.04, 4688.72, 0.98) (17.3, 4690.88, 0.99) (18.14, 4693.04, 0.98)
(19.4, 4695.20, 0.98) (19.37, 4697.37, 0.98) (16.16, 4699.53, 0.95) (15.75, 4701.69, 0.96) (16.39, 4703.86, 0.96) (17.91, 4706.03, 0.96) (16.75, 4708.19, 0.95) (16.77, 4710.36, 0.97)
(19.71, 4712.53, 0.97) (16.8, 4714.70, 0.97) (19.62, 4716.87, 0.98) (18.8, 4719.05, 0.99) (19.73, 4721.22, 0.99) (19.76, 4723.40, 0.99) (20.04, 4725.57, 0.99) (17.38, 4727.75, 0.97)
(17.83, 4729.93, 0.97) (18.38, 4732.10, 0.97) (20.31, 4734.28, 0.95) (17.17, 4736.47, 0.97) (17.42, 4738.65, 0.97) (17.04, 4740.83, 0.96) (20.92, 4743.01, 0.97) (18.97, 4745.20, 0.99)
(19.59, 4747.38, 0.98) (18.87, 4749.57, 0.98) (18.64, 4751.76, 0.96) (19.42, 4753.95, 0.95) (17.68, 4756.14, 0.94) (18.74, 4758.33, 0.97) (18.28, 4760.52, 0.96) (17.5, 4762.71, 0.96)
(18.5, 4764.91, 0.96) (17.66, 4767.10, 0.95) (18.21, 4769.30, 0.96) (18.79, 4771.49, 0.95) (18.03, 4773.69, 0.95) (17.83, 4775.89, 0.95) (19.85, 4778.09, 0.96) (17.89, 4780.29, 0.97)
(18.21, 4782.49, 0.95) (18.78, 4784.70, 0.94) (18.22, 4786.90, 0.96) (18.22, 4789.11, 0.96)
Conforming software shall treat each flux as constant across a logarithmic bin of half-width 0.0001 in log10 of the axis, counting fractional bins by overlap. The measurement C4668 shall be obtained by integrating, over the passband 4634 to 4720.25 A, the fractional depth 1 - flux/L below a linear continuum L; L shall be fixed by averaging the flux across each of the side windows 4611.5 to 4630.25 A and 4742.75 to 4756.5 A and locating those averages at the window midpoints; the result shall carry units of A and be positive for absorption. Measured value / 3.1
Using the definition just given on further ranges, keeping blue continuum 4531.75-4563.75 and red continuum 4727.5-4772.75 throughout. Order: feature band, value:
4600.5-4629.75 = -0.9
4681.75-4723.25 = 0.2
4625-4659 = 0.4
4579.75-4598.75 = -0.6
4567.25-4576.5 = -0.1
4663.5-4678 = -0.1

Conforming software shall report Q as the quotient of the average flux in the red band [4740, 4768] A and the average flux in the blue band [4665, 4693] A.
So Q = 1.0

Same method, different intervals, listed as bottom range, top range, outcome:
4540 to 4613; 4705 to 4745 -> 1.02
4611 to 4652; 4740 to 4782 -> 1.03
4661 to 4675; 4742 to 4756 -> 1.05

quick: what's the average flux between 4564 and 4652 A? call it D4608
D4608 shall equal 18.1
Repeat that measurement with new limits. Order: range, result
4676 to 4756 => 18.4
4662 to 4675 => 18.3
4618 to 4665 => 18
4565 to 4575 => 17.9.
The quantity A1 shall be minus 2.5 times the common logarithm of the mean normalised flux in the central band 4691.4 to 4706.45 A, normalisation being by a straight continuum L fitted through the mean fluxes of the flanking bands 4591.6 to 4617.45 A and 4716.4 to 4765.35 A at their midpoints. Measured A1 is 0.06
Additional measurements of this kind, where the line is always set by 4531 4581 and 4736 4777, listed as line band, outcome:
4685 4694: -0.02 mag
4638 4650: 0.02 mag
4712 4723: -0.04 mag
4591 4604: -0.01 mag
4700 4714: 0.06 mag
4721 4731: -0.03 mag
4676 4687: -0.01 mag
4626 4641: 0.03 mag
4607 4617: -0.07 mag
